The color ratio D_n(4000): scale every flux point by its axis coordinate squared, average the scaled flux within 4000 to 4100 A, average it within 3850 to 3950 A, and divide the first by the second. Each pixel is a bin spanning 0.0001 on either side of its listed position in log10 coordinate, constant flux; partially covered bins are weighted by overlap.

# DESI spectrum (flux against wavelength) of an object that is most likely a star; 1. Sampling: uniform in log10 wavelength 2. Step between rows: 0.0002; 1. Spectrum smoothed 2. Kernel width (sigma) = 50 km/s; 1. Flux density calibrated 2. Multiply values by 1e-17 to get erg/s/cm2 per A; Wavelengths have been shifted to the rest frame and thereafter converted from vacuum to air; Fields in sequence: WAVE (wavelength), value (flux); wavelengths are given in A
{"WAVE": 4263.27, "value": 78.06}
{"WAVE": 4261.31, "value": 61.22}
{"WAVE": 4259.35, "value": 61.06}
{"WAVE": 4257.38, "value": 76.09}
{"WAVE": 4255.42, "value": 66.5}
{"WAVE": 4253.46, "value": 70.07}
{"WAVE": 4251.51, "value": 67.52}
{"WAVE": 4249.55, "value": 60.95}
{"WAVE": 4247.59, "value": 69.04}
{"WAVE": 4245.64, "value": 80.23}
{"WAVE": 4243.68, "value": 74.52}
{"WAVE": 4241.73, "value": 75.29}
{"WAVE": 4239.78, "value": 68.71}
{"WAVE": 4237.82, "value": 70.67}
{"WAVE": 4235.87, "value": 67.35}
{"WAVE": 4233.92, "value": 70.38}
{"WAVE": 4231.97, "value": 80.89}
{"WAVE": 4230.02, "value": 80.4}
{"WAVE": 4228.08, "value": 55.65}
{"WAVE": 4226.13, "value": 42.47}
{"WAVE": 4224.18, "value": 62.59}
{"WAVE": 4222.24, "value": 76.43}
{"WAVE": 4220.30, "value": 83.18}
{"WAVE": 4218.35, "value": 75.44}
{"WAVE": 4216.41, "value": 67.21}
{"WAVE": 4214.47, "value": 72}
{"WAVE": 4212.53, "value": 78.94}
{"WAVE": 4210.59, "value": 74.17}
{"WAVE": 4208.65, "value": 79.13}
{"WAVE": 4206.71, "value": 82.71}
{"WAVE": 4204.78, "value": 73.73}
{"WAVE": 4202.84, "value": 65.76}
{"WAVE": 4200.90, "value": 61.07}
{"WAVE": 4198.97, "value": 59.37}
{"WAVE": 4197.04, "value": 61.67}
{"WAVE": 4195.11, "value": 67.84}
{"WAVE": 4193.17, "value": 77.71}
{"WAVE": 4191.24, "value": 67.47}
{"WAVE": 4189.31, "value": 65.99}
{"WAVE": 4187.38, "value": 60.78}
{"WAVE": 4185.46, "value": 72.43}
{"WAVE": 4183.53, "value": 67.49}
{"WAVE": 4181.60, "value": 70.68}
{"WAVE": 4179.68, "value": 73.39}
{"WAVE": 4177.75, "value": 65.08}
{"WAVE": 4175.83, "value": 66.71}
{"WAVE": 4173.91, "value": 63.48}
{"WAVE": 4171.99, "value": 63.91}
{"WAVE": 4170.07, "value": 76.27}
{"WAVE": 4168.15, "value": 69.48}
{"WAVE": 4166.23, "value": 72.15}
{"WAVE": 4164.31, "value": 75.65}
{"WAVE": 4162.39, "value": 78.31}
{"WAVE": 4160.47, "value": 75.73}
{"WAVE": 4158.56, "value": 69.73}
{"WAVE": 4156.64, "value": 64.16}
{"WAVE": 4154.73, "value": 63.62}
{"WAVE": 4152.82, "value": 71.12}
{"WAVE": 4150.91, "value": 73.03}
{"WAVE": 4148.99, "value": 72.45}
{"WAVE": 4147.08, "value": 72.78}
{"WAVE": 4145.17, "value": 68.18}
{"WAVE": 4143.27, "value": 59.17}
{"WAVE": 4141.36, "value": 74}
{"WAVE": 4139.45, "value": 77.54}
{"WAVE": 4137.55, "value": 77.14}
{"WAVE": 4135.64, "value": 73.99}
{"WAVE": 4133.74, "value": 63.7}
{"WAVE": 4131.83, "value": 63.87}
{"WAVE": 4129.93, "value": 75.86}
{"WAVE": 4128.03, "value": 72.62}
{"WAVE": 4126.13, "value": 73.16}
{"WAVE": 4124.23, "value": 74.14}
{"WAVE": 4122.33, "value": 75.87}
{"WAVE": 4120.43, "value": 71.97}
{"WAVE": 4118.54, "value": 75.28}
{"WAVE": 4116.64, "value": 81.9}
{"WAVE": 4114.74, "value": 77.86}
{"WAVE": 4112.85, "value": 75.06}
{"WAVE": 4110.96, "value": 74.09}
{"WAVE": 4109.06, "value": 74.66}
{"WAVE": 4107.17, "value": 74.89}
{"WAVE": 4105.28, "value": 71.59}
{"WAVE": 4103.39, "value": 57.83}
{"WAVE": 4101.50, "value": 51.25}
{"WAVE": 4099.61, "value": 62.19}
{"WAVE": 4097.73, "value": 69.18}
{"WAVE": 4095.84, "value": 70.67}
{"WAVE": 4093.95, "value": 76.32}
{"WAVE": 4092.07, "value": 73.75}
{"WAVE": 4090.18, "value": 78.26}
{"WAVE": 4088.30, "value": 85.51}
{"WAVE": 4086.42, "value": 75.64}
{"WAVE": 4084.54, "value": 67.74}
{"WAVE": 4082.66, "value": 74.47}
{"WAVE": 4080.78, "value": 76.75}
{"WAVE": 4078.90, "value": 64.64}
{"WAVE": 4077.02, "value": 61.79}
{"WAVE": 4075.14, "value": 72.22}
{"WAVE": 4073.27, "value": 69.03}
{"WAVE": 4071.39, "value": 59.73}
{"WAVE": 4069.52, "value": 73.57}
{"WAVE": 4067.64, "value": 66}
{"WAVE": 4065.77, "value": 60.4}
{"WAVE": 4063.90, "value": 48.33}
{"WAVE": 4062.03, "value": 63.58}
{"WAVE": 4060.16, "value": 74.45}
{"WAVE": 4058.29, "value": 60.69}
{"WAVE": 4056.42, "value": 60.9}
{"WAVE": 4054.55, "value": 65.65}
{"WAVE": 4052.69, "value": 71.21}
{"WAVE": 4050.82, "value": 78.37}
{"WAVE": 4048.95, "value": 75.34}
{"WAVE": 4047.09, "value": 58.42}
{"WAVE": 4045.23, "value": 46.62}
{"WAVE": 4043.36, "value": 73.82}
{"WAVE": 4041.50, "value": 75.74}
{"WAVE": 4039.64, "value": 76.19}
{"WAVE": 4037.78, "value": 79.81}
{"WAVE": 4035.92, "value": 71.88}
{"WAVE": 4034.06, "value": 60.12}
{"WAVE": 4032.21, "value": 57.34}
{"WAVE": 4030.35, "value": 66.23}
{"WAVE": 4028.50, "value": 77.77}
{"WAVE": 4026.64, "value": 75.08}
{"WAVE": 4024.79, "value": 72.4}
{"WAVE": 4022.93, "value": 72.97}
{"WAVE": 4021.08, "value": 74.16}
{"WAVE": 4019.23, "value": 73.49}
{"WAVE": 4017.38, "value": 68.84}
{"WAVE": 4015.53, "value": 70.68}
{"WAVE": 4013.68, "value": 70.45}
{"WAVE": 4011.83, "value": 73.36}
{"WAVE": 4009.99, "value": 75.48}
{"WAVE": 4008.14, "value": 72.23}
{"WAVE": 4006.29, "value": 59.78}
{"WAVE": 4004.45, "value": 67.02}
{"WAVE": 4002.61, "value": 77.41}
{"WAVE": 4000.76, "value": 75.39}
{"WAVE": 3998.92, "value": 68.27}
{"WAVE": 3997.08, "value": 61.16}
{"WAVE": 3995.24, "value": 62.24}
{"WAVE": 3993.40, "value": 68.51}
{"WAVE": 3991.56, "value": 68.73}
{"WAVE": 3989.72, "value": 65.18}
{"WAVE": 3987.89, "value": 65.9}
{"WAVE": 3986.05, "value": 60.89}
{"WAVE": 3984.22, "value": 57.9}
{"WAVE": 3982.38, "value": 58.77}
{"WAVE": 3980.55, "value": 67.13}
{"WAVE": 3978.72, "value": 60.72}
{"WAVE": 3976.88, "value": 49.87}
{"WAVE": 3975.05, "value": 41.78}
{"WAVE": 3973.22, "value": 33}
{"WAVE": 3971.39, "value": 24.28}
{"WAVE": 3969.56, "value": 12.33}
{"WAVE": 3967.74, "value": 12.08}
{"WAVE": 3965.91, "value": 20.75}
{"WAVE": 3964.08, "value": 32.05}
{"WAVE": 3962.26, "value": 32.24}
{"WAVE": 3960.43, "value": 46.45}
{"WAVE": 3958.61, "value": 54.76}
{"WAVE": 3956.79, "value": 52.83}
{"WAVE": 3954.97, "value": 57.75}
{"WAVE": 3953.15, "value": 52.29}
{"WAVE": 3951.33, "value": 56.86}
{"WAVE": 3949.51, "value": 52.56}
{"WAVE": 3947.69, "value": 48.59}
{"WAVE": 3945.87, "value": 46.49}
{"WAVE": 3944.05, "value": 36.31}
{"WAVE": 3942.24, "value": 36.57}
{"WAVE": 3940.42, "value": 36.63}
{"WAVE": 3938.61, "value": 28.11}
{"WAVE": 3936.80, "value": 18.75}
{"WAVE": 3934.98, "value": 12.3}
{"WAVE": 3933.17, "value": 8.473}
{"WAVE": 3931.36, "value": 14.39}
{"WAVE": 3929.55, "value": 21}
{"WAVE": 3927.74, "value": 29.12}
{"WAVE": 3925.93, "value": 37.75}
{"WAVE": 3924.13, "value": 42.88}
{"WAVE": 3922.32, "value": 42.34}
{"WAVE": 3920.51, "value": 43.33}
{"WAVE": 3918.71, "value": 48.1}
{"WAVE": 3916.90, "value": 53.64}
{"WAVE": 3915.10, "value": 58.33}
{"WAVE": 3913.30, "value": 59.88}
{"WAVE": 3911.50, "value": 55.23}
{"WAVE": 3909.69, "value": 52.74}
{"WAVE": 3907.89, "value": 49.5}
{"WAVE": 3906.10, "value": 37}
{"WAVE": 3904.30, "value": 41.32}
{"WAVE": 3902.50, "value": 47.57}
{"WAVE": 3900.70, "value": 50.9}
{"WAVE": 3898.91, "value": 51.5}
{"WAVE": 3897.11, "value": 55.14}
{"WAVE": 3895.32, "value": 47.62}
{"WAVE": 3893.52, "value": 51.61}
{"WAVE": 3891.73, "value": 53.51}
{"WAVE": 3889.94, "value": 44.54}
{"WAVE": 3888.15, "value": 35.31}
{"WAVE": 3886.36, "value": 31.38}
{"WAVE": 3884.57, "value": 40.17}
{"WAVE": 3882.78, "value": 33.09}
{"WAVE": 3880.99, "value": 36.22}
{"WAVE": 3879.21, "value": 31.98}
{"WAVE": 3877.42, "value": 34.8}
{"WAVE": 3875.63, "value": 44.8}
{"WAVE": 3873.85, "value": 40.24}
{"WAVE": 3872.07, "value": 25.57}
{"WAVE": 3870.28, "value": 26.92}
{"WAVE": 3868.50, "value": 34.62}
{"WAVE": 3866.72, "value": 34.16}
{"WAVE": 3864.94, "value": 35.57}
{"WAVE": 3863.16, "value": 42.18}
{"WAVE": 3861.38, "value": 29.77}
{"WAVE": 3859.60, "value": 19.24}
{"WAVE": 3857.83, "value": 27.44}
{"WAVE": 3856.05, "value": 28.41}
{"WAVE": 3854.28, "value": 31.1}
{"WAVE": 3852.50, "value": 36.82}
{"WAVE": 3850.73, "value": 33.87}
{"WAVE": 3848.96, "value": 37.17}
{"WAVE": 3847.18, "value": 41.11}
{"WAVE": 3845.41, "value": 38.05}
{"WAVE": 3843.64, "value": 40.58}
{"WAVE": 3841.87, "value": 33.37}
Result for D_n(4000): 1.96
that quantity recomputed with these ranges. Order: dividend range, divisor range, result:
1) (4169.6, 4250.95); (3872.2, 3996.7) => 1.83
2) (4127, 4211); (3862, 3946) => 2.05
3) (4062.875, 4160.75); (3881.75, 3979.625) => 1.90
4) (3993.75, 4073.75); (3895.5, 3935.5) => 1.74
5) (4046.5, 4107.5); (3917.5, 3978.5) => 2.01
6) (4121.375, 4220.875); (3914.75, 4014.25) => 1.63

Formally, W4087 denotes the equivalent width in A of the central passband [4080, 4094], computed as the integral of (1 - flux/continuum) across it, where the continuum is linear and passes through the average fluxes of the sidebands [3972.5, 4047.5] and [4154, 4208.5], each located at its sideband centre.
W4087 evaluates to -1.7 A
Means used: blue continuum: 66.3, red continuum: 69.2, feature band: 76.1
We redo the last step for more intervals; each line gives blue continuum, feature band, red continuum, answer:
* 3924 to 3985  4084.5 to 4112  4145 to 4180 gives -4.94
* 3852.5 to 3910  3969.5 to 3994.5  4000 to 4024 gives 4.08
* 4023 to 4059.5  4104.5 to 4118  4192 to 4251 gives -1.23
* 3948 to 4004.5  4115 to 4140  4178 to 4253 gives -4.08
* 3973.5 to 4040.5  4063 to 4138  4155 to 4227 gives -2.34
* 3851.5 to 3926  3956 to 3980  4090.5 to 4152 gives 6.85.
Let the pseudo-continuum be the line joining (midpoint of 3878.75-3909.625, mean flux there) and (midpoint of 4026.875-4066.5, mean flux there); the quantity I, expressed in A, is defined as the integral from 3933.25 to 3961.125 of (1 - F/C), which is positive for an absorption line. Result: 5.8 A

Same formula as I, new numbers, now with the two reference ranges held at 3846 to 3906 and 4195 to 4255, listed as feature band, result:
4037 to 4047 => -3.00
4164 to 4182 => -1.11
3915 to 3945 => 7.06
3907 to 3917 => -3.29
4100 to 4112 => -1.61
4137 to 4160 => -2.59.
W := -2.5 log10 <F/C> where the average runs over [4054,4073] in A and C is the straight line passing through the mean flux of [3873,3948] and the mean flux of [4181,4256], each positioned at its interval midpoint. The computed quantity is -0.16 mag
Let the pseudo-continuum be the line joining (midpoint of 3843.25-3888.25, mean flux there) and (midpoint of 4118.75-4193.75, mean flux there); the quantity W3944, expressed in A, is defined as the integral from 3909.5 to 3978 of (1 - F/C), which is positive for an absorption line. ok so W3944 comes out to 8.2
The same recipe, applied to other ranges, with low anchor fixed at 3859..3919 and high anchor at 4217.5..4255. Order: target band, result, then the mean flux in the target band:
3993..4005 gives -4.13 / 68.6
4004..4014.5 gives -3.63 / 69.8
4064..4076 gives -1.85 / 65.5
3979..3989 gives -2.46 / 62.1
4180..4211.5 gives -1.19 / 69.3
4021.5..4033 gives -3.74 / 70.6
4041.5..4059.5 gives -3.64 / 66.3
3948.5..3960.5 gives -1.59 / 53.8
